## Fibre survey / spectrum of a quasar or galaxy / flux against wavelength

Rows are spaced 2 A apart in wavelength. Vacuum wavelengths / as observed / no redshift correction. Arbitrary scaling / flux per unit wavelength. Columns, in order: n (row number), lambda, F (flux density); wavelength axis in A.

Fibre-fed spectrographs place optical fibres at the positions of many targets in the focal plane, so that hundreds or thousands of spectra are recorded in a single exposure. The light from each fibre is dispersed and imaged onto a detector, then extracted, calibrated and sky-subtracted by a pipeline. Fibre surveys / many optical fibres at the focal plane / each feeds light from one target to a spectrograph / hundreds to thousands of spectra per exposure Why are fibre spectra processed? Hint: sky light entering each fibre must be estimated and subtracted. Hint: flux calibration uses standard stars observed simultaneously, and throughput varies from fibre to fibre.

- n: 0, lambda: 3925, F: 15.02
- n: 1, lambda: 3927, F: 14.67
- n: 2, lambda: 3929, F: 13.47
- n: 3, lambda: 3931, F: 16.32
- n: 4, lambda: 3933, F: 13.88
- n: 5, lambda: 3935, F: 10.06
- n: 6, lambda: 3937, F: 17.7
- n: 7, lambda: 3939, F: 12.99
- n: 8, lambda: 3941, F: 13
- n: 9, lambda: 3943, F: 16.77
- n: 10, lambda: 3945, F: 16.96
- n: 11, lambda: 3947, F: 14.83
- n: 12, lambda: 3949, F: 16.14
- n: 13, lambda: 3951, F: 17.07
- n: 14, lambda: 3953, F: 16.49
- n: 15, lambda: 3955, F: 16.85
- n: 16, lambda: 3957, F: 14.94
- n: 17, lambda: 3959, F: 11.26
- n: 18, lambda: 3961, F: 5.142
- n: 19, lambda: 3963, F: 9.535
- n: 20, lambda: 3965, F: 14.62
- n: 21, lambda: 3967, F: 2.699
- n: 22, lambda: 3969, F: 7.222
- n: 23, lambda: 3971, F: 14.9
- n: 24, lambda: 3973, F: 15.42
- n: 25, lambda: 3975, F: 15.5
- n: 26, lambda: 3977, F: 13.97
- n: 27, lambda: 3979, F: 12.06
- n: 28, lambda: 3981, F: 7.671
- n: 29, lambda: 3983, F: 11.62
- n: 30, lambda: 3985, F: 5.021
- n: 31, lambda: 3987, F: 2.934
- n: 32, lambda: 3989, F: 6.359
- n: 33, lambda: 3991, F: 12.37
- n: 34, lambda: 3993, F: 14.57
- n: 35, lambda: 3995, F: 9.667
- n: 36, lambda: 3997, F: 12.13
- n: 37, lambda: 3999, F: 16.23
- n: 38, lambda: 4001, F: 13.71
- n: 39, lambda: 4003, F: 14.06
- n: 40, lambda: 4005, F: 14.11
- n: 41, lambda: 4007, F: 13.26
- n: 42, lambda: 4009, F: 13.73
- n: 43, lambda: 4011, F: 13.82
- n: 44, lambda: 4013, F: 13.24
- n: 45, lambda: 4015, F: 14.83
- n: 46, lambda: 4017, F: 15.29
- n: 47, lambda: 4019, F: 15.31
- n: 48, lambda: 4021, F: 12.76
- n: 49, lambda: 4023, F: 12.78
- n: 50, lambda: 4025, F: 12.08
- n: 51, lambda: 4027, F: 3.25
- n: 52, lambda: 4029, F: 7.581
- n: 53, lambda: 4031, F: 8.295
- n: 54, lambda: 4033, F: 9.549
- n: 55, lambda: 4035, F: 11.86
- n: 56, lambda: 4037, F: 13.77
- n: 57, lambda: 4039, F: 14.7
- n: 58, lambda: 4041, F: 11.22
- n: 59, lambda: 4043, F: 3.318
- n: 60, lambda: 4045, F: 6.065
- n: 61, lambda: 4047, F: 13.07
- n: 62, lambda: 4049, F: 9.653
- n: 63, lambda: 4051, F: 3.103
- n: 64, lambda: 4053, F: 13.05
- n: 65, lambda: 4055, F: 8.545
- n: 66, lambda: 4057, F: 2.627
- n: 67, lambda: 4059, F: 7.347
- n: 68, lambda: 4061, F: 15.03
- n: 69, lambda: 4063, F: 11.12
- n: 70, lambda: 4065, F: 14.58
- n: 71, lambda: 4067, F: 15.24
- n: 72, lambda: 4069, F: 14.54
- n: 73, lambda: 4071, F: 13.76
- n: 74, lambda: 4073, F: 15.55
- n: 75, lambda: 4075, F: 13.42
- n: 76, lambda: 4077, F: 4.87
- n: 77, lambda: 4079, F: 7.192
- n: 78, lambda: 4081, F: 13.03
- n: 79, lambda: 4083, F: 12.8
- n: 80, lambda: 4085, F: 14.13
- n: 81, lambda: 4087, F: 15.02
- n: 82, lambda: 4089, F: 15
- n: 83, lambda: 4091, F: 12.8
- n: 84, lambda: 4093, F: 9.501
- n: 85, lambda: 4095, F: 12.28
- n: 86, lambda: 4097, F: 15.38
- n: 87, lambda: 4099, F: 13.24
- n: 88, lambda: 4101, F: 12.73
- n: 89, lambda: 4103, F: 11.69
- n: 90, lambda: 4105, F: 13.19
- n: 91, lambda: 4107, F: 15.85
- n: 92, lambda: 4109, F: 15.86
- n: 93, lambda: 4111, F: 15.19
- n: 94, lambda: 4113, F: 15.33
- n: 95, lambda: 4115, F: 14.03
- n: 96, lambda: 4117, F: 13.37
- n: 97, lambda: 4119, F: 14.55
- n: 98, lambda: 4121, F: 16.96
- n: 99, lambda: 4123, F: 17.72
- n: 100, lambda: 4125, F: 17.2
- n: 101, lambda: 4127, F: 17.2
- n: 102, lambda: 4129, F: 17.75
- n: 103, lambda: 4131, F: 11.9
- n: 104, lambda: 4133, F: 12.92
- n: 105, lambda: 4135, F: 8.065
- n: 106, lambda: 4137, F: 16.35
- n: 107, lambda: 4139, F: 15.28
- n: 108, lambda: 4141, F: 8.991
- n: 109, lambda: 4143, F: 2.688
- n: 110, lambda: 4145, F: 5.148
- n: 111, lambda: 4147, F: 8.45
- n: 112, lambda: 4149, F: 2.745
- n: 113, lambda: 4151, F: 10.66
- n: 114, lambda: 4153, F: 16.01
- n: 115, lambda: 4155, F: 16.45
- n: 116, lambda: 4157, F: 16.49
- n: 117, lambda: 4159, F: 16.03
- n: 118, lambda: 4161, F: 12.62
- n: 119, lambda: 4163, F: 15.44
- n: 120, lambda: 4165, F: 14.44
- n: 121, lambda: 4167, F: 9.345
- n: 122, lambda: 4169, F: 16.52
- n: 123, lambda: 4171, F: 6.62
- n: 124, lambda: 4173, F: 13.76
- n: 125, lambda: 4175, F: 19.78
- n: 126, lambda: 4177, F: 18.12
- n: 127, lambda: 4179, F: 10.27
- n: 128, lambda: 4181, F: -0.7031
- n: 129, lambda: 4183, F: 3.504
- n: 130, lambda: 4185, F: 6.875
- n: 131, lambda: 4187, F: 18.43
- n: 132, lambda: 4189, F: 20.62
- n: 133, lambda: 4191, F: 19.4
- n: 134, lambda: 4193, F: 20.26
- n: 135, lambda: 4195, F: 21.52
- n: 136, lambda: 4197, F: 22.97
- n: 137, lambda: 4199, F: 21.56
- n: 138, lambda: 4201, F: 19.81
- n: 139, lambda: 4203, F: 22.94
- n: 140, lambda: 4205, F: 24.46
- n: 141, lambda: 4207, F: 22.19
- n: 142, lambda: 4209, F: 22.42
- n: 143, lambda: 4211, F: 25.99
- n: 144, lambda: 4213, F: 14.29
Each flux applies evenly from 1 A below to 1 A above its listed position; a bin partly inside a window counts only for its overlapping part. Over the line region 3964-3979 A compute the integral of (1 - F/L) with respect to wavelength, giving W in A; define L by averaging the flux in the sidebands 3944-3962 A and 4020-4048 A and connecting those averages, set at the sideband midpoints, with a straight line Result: 1.5 A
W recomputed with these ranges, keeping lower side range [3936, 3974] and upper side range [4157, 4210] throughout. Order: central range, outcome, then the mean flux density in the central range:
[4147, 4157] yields 2.60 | 11.7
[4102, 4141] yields 1.96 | 14.6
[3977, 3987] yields 3.46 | 8.96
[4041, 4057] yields 7.22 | 7.97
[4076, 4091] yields 3.17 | 11.8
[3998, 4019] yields -0.36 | 14.3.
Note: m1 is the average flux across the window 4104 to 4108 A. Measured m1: 14.5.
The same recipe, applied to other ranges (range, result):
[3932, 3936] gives 12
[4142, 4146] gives 3.92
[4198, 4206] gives 22.2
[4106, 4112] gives 15.6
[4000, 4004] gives 13.9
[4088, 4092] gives 13.9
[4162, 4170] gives 13.9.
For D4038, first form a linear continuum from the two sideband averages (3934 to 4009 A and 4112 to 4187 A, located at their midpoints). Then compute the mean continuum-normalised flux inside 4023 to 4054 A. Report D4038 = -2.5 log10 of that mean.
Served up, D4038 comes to 0.30 mag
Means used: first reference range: 12.4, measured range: 9.48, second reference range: 12.5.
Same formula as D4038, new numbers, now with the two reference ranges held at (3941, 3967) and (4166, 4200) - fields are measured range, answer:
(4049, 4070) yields 0.33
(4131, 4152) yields 0.48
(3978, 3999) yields 0.38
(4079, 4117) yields 0.06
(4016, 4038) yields 0.25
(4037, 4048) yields 0.37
